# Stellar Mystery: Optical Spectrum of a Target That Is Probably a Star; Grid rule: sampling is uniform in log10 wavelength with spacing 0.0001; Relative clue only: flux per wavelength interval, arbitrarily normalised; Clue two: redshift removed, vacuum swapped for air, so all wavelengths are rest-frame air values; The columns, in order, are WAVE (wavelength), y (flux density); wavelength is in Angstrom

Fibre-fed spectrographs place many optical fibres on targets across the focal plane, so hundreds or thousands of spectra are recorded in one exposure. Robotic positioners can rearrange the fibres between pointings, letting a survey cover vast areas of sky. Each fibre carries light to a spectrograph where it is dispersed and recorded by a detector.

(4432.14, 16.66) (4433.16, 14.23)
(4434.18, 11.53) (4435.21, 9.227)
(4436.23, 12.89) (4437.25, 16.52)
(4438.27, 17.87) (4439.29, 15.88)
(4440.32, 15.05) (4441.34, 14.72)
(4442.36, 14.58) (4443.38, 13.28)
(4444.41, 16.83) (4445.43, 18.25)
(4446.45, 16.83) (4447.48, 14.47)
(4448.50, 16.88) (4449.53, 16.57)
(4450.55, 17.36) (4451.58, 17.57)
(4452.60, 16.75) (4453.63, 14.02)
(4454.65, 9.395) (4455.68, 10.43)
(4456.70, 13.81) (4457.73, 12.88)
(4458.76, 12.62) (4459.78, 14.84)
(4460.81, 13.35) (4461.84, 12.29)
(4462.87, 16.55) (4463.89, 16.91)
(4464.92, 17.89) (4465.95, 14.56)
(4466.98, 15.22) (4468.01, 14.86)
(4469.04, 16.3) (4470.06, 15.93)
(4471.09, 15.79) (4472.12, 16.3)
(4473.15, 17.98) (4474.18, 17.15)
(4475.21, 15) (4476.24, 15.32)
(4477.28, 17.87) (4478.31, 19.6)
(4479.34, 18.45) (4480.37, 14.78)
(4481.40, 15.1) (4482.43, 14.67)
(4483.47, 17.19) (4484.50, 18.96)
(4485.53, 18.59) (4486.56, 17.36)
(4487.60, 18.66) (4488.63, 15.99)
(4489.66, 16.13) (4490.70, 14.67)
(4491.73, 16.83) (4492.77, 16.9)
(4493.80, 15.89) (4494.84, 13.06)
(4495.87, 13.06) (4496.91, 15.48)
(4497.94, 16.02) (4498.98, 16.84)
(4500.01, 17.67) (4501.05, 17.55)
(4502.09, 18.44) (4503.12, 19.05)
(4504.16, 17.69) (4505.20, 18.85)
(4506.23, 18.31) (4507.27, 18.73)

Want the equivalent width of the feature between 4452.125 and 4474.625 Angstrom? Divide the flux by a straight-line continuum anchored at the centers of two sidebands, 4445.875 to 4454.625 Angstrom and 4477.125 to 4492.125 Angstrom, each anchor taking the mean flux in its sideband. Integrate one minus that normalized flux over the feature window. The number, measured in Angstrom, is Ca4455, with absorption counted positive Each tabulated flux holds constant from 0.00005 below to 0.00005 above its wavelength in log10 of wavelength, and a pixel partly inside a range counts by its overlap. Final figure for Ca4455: 2.1 Angstrom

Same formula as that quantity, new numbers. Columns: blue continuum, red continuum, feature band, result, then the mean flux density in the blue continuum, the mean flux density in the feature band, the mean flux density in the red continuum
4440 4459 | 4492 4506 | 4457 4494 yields -0.55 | 14.9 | 16.1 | 16.7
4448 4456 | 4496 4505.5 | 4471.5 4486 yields -0.60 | 15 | 16.9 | 17.3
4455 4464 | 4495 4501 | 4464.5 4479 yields -2.21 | 13.5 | 16.4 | 15.8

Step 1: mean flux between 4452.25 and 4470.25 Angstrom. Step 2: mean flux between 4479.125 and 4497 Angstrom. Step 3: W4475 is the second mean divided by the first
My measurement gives 1.1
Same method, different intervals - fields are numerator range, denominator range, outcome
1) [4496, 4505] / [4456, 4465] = 1.20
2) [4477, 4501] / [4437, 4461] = 1.10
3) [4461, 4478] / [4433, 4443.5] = 1.13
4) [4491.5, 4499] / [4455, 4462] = 1.20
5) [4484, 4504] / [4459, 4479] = 1.05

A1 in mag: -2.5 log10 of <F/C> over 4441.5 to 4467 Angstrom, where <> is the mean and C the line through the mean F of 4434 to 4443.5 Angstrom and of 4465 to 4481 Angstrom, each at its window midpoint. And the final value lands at 0.02 mag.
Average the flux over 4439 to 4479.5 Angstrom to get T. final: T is 15.5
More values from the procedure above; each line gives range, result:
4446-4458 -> 14.8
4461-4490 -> 16.4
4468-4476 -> 16.2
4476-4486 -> 17.1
